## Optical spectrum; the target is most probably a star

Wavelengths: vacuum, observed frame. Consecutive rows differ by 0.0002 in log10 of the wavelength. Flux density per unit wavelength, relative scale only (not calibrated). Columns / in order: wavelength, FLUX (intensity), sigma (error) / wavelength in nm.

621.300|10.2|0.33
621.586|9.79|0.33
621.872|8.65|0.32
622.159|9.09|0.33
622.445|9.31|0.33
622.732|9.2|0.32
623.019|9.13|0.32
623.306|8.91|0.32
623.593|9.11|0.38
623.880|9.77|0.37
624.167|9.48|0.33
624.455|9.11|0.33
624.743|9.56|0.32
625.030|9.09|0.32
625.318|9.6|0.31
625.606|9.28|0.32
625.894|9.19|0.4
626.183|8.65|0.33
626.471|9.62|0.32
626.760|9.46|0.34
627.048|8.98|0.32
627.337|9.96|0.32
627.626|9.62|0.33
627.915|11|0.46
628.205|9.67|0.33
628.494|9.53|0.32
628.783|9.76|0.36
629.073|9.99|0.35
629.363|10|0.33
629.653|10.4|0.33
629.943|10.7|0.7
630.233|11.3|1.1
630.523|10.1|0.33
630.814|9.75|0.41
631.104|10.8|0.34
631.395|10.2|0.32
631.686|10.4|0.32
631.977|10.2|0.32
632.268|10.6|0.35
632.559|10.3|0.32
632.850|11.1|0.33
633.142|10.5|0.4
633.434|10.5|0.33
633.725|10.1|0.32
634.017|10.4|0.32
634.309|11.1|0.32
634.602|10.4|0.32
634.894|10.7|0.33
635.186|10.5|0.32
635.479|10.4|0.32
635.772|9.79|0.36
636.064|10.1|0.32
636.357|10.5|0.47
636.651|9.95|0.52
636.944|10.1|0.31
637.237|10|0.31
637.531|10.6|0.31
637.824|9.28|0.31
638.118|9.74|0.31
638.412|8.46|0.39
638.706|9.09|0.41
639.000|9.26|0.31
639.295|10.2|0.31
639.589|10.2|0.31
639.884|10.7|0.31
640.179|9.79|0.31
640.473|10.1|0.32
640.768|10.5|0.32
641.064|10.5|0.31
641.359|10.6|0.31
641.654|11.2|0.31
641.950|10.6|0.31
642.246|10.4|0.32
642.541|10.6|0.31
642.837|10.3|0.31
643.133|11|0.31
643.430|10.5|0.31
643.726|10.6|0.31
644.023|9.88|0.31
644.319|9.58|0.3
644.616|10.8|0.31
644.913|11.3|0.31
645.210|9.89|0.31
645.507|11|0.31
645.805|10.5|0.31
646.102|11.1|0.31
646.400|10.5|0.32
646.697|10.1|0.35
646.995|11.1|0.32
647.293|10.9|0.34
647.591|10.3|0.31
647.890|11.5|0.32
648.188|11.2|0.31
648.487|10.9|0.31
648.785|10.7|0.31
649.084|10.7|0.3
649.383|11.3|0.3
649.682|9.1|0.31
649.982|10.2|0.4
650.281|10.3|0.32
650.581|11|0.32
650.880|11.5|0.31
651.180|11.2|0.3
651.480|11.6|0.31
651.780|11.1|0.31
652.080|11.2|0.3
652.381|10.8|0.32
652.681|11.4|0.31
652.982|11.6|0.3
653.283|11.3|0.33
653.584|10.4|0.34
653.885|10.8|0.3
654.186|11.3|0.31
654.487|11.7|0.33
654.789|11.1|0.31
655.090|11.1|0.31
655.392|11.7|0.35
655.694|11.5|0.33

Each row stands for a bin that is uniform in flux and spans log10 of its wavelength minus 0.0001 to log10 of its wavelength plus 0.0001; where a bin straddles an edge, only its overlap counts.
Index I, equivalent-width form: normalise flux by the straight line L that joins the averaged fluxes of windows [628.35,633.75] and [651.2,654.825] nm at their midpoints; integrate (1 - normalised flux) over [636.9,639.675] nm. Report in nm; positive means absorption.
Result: 0.25 nm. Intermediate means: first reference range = 10.3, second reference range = 11.2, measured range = 9.67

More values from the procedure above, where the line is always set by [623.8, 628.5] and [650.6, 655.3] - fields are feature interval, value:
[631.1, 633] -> -0.12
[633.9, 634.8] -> -0.06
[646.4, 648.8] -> 0.01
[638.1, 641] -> 0.15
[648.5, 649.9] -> 0.06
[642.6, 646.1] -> 0.05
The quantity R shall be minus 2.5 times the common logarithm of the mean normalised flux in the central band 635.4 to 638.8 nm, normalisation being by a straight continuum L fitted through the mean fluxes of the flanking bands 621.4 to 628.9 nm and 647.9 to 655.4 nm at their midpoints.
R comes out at 0.03 mag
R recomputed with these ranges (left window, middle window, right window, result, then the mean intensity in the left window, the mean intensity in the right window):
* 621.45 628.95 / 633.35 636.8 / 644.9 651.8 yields -0.04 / 9.41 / 10.8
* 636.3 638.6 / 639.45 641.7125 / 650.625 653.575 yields -0.03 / 9.79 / 11.2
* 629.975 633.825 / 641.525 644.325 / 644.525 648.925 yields 0.02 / 10.5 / 10.8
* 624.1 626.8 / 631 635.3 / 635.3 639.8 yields -0.09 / 9.29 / 9.86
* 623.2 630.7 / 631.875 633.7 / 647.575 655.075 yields -0.05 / 9.69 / 11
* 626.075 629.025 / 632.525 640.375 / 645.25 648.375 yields 0.00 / 9.65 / 10.8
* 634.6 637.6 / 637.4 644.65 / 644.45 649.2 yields 0.03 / 10.3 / 10.8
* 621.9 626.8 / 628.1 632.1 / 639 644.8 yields -0.06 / 9.25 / 10.4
